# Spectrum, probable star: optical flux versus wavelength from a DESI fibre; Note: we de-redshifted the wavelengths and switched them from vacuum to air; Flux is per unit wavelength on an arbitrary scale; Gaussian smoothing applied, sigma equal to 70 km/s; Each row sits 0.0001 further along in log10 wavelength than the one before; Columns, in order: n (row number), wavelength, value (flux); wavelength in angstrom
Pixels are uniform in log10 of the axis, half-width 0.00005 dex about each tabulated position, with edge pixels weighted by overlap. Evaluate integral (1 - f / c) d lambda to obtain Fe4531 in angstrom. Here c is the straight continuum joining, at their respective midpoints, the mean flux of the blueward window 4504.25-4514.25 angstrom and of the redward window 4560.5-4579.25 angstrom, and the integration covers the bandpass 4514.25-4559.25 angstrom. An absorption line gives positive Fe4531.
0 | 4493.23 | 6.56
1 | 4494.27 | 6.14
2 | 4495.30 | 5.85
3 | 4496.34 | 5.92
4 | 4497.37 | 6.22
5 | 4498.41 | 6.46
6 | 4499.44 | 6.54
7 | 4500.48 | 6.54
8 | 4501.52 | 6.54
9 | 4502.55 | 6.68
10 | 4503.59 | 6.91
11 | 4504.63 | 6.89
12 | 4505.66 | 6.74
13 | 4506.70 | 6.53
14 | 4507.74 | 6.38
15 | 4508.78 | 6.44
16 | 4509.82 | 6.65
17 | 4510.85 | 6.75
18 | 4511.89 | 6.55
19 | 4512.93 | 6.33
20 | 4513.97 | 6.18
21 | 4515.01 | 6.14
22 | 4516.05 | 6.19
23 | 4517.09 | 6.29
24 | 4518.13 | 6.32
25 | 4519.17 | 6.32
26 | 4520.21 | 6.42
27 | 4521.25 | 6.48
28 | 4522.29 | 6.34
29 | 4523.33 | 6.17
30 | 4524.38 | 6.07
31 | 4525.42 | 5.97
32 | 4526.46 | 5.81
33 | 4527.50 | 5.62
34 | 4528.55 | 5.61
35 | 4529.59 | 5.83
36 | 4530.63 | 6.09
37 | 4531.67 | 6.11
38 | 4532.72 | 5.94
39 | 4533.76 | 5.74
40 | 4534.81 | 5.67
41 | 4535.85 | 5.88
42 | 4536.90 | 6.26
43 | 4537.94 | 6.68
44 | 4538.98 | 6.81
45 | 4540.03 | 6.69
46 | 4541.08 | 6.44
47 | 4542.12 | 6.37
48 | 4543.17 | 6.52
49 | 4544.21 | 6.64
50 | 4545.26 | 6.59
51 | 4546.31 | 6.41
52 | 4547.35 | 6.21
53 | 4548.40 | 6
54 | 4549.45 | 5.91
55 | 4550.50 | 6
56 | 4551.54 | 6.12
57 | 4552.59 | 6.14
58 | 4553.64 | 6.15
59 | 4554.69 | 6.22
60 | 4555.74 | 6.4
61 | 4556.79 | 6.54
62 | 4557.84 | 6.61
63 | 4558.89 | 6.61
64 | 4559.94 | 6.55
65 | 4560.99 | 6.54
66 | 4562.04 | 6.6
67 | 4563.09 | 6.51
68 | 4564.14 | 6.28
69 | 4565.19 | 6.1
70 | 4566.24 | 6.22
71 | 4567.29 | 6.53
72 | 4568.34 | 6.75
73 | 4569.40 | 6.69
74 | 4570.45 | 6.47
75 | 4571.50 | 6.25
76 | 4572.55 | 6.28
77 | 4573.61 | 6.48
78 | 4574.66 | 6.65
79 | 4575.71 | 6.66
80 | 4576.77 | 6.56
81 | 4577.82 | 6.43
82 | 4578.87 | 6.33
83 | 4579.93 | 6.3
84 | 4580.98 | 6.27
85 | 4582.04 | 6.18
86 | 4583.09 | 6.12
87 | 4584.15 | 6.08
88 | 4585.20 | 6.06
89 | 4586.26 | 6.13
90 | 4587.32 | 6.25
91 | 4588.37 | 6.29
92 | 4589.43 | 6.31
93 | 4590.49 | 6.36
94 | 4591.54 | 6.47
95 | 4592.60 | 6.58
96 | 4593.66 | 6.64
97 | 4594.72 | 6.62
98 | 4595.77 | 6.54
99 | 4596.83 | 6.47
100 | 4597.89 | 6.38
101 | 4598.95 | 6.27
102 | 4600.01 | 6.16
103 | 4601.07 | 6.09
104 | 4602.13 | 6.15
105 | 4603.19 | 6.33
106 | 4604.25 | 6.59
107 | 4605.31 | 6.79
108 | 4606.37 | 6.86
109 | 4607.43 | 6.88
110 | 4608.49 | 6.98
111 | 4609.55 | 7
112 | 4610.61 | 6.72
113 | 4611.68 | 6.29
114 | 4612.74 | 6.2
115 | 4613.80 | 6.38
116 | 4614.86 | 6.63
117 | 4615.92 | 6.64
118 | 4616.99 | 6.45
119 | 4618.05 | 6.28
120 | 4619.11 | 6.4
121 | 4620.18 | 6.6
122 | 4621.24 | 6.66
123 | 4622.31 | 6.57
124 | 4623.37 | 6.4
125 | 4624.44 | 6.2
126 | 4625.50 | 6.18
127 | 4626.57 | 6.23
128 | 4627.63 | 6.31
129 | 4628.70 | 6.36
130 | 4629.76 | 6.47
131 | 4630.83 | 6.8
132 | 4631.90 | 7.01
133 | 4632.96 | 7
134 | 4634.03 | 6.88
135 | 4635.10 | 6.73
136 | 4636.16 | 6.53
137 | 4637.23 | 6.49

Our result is 2.1 angstrom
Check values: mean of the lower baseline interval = 6.55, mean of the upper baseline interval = 6.47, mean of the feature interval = 6.21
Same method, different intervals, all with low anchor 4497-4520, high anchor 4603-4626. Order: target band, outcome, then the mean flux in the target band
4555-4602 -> 0.9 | 6.4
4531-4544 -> 0.5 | 6.27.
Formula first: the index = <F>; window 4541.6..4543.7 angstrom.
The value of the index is 6.46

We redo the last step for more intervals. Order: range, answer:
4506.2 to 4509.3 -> 6.44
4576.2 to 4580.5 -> 6.41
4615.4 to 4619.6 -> 6.44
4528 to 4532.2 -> 5.9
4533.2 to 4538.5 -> 6.06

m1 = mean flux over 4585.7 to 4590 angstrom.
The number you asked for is 6.23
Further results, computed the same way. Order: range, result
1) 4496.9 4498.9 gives 6.33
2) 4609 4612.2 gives 6.66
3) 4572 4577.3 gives 6.52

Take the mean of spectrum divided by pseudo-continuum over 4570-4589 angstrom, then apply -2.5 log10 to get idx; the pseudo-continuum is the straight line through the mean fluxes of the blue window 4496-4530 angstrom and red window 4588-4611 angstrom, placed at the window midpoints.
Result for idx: 0.03 mag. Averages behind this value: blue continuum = 6.33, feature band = 6.32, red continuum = 6.52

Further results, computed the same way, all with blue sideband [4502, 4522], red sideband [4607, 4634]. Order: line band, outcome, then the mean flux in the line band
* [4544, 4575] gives 0.02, 6.38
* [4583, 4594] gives 0.04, 6.3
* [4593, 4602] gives 0.03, 6.39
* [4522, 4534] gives 0.10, 5.94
